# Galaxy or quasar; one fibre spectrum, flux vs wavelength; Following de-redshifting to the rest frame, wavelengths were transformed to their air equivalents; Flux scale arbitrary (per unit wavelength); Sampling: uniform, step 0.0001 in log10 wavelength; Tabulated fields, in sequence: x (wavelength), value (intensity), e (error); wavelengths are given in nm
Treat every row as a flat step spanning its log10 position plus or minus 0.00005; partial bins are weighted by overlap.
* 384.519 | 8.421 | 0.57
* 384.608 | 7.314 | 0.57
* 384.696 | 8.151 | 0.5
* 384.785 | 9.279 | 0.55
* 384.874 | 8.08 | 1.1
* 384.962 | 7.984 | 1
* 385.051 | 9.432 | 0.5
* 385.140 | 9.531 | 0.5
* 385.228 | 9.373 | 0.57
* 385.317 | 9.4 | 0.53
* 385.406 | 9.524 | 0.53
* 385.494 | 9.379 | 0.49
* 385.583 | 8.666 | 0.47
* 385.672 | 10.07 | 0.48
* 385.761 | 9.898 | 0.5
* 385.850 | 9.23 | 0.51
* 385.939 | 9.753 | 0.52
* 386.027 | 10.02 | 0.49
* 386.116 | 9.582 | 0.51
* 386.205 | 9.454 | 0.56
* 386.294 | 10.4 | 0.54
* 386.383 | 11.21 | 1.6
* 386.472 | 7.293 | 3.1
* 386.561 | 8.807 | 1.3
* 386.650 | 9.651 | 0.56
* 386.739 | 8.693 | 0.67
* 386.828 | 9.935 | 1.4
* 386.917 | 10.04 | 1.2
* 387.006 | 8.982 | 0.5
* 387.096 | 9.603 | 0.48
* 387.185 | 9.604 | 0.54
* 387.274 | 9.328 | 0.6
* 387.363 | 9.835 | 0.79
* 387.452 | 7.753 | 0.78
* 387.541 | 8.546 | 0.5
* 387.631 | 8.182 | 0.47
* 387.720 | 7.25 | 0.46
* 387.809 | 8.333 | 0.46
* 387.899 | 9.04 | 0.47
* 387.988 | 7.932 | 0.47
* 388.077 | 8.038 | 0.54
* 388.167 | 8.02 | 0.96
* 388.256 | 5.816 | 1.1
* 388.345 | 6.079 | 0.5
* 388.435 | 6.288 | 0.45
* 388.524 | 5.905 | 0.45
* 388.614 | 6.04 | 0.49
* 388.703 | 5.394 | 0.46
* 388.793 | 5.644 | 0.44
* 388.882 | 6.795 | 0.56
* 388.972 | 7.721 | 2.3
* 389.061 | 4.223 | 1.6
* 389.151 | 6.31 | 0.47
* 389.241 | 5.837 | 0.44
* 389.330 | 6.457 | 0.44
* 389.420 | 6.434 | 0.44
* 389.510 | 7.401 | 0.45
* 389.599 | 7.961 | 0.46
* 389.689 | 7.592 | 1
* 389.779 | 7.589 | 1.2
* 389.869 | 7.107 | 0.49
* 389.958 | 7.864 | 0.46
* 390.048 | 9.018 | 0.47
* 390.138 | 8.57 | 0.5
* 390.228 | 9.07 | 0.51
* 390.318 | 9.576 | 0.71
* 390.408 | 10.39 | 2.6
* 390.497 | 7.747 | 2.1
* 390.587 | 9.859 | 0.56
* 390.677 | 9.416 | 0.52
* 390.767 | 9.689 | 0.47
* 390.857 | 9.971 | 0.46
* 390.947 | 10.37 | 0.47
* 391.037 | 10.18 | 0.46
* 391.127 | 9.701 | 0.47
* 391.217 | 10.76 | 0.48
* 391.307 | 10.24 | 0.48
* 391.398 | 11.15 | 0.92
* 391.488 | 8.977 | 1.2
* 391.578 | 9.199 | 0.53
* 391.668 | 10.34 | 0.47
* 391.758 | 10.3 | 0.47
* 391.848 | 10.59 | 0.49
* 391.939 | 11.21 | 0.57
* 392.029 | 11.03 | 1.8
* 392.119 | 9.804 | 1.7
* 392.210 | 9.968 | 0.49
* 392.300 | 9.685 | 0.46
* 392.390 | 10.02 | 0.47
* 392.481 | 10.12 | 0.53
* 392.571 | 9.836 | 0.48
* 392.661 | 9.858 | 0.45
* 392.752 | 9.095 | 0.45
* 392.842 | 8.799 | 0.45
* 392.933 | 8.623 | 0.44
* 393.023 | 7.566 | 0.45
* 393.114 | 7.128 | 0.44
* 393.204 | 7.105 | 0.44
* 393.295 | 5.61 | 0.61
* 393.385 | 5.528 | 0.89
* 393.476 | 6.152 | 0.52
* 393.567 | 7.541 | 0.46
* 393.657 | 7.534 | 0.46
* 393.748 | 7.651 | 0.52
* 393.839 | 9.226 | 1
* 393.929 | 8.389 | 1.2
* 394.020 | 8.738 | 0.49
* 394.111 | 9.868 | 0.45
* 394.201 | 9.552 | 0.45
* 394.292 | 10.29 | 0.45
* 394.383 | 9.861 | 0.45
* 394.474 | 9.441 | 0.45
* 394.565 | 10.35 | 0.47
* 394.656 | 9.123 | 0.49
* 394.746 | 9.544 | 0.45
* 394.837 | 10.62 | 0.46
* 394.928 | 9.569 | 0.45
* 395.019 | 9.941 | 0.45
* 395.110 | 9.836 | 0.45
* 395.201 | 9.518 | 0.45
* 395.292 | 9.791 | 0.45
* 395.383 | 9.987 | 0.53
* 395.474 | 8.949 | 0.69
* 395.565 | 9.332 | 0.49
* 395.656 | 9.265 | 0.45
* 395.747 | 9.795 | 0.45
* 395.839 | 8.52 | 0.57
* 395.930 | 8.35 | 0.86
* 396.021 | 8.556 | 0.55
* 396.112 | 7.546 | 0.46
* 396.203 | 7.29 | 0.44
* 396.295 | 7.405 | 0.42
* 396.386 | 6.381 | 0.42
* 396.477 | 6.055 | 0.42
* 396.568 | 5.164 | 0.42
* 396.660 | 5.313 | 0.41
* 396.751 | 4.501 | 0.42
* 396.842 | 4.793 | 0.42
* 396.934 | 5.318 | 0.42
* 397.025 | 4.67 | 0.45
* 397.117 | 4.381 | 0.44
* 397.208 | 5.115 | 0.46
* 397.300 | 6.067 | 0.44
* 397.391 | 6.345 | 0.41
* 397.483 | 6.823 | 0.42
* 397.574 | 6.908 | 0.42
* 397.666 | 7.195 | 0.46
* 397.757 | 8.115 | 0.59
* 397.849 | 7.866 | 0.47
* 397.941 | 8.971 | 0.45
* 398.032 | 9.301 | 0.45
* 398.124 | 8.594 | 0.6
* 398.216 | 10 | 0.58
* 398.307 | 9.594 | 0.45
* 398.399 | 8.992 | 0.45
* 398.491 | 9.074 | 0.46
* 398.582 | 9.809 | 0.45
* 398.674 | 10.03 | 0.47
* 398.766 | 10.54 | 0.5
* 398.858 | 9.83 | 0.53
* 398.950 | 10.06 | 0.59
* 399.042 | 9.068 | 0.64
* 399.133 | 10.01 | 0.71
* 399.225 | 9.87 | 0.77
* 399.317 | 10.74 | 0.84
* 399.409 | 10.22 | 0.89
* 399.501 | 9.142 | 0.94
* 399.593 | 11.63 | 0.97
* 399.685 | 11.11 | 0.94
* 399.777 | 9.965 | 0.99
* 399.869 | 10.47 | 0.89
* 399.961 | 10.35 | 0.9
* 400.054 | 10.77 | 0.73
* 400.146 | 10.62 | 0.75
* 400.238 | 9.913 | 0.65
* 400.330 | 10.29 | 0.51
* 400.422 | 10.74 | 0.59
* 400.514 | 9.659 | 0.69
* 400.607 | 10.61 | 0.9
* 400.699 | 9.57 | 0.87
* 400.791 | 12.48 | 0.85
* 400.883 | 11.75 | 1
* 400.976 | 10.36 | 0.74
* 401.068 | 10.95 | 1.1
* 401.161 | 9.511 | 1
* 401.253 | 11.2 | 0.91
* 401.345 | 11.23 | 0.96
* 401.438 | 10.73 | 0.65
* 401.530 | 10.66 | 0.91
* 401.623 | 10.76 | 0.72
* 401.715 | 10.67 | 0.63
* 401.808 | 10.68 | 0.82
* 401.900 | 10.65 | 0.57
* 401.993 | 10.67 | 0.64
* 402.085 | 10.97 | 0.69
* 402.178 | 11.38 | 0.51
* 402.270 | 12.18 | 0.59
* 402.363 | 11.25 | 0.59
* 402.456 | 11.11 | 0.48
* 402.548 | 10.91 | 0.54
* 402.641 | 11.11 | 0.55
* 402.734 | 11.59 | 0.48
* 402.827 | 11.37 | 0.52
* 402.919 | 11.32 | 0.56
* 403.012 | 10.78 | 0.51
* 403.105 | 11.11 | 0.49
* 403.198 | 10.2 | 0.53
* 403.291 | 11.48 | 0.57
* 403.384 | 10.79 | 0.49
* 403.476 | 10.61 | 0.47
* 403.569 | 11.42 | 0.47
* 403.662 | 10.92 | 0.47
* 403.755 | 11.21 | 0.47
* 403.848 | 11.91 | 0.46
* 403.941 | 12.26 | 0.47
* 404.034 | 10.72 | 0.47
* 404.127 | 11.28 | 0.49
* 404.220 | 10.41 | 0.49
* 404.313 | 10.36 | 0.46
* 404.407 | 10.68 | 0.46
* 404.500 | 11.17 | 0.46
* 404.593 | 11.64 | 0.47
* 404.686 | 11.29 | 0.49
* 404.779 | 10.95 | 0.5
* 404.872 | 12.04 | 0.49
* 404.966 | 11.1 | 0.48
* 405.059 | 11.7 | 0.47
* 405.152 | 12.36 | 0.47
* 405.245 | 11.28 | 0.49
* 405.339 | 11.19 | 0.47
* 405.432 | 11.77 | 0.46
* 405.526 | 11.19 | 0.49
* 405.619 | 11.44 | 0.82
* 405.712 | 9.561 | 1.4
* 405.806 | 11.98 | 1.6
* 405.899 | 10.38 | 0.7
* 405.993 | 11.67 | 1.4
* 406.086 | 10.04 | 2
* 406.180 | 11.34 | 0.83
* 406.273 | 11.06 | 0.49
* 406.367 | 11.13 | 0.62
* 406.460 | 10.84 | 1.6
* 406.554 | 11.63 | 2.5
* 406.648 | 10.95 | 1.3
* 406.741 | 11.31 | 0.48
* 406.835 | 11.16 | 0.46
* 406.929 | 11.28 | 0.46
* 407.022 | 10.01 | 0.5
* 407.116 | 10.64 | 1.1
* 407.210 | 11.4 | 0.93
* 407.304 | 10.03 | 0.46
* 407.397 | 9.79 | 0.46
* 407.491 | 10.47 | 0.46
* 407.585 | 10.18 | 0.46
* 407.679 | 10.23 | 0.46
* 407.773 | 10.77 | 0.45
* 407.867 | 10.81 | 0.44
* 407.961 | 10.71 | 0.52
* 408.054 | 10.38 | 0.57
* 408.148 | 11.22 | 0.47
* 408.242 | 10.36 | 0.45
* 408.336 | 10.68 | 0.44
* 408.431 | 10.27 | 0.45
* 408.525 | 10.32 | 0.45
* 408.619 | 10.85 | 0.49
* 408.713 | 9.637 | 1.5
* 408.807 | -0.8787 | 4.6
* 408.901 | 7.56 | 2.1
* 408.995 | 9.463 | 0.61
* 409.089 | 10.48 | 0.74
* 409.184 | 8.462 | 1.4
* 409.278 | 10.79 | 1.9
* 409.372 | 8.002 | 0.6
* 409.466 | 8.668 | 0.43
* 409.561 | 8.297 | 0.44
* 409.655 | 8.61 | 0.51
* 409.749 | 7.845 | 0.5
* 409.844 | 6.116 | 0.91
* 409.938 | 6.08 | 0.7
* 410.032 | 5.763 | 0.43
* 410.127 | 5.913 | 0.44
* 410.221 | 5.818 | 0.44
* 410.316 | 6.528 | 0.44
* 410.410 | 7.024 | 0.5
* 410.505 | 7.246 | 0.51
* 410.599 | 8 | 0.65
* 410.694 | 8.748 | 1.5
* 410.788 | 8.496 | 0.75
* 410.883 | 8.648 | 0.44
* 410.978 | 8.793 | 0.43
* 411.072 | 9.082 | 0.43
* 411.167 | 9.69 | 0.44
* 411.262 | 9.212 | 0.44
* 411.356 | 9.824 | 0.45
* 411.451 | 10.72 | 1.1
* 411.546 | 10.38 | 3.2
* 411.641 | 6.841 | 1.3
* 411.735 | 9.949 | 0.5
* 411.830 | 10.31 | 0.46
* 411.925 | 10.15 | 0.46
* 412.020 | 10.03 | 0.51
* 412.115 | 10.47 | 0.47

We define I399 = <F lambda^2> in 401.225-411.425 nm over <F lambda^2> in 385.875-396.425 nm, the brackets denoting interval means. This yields 1.26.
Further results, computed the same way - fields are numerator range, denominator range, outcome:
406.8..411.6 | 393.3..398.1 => 1.22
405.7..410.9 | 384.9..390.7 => 1.25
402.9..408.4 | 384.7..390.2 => 1.46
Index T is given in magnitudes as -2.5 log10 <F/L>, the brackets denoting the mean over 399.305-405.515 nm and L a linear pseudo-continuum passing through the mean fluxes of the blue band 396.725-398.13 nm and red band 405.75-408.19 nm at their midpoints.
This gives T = -0.25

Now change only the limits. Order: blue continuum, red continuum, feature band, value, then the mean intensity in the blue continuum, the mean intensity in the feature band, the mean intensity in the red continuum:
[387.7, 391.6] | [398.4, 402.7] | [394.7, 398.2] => 0.24 mag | 8.02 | 7.69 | 10.5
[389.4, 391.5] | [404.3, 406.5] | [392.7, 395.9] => 0.10 mag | 9.06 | 8.8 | 11.2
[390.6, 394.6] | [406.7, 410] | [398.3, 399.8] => -0.07 mag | 9.24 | 9.99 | 9.46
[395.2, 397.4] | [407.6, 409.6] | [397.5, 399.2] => -0.21 mag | 7.1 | 9.08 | 9.4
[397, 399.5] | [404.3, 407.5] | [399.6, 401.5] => -0.15 mag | 8.5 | 10.6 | 11.1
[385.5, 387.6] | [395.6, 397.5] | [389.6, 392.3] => -0.17 mag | 9.39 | 9.54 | 6.56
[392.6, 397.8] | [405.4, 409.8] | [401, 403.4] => -0.20 mag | 7.9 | 11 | 10.1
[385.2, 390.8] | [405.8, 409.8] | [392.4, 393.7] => 0.10 mag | 8.32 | 7.95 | 9.99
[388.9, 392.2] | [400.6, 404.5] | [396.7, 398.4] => 0.41 mag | 8.88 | 6.97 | 11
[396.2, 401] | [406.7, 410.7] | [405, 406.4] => -0.25 mag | 8.69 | 11.2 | 9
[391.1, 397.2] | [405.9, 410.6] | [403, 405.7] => -0.22 mag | 8.57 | 11.2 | 9.36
